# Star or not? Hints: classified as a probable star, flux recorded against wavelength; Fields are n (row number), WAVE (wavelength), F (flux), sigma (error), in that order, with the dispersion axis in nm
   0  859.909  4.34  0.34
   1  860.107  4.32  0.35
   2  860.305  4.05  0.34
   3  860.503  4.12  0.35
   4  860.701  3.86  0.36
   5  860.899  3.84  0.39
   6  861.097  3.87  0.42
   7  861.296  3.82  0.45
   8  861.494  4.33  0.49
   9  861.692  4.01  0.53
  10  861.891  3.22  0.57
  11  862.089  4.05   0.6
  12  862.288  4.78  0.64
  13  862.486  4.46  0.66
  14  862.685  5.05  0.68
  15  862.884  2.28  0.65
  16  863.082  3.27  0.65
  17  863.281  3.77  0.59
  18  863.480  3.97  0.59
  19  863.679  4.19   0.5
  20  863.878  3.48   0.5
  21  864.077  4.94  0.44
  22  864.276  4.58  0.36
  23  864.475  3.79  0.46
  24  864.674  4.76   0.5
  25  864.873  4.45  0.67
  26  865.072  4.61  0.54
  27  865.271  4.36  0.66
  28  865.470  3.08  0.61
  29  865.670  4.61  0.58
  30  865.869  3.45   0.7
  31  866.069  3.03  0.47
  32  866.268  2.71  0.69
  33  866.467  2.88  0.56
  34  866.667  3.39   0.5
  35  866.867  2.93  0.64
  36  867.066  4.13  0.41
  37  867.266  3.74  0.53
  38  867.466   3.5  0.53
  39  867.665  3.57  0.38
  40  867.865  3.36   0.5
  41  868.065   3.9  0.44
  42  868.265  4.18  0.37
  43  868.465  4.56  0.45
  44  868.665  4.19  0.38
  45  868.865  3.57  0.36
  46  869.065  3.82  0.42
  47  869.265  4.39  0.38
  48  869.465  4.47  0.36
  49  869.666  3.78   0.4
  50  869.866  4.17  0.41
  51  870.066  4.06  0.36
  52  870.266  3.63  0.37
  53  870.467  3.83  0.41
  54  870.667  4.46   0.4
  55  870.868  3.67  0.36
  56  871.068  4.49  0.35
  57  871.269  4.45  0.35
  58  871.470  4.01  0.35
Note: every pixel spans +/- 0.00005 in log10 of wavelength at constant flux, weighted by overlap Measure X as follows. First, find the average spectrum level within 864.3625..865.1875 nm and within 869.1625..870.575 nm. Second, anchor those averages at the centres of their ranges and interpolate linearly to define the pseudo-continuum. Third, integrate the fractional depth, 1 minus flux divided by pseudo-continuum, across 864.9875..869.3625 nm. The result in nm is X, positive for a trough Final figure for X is 0.53 nm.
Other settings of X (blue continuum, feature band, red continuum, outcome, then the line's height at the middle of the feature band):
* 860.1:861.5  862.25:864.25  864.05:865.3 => 0.13 nm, 4.3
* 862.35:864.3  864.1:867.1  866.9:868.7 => 0.09 nm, 3.92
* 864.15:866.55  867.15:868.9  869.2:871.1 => 0.06 nm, 3.99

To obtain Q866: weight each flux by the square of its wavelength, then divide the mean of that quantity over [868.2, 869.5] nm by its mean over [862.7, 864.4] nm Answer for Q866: 1.1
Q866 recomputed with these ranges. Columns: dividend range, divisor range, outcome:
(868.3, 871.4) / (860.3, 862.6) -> 1.04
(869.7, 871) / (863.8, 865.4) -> 0.92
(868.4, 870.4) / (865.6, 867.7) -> 1.19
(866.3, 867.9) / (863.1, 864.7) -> 0.84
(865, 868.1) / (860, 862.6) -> 0.89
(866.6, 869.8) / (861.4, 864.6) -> 0.97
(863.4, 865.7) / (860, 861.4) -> 1.07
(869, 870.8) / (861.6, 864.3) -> 1.04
